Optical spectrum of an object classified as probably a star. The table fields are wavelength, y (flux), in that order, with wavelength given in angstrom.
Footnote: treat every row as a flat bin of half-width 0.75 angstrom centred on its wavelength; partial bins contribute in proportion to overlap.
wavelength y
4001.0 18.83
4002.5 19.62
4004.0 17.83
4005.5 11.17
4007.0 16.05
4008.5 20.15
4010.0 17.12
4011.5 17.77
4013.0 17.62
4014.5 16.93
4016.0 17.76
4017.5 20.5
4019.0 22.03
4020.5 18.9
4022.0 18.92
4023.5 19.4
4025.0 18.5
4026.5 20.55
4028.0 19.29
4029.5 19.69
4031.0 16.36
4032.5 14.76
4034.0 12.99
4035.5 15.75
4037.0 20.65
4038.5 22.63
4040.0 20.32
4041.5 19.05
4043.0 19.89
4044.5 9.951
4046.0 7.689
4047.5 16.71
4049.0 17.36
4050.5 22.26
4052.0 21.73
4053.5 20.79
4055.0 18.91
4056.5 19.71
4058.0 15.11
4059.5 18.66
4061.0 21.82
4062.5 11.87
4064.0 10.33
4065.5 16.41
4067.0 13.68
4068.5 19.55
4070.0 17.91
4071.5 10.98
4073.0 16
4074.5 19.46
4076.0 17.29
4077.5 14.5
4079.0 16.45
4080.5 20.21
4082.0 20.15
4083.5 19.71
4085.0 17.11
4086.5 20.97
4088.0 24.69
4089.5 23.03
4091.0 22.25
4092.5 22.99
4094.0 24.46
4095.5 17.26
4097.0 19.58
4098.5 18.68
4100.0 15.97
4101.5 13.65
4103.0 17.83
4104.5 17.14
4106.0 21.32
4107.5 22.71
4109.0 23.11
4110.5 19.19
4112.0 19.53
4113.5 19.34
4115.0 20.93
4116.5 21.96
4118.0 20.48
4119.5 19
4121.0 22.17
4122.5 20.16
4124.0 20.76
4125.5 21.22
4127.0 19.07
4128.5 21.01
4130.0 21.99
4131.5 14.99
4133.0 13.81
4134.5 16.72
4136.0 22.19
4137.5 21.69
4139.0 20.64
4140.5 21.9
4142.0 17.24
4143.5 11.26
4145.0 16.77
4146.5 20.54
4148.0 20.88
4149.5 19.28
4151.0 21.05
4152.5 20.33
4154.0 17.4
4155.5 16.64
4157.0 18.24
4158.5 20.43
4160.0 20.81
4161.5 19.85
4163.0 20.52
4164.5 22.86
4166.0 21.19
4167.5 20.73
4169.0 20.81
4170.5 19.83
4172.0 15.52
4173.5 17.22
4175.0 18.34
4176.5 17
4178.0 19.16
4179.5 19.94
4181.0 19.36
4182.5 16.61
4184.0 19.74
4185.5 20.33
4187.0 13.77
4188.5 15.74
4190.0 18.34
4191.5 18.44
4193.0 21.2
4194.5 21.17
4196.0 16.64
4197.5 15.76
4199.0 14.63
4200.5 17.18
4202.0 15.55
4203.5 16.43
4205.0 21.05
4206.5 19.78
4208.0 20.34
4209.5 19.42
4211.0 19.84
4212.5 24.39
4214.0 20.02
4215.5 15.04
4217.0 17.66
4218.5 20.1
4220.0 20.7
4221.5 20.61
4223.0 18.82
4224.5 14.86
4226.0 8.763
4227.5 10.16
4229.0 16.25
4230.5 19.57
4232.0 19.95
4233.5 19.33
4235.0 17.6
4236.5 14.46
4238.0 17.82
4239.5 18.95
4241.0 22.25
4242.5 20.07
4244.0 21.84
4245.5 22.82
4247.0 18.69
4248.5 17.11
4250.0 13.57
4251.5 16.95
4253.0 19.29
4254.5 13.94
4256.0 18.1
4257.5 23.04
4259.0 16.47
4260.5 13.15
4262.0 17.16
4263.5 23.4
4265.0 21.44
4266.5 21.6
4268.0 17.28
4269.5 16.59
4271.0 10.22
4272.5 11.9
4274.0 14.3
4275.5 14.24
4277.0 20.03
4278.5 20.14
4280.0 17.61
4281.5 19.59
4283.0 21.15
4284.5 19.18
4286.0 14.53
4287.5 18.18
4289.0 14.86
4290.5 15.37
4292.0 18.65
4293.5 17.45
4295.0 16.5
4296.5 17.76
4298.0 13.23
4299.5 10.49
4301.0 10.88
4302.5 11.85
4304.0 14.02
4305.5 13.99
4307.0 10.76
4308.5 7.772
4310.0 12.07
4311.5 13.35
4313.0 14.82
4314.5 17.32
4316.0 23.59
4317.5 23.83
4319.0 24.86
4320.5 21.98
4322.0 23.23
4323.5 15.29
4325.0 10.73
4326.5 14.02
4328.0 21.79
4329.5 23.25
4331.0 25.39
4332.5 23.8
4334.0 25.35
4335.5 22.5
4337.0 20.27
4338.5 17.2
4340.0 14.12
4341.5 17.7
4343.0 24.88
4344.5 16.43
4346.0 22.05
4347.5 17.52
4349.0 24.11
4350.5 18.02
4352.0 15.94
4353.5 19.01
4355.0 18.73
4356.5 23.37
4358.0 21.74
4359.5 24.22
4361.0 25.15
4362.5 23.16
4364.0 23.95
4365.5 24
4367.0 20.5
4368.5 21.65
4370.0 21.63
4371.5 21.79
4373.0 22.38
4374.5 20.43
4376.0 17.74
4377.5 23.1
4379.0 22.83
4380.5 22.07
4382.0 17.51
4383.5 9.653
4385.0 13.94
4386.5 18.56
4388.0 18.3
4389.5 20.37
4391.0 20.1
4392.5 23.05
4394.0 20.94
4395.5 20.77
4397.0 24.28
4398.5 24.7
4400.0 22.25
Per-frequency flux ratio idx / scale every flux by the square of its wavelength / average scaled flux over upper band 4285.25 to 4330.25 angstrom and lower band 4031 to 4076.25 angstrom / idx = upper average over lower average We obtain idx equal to 1.1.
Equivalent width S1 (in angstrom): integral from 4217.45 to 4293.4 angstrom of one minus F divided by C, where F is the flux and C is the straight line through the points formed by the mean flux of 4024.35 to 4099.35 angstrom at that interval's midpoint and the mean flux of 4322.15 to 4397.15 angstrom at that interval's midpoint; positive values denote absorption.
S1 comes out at 7.3 angstrom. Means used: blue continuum 18.1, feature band 17.7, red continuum 20.3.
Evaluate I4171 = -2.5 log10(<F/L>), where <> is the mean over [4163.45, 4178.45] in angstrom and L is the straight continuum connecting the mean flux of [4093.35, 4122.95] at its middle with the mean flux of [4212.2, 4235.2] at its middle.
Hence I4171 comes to -0.04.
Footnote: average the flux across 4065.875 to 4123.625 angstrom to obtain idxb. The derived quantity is 19.2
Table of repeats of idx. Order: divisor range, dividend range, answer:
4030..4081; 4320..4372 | 1.40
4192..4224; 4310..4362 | 1.13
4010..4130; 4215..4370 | 1.08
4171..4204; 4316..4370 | 1.27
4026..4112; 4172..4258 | 1.07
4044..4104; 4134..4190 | 1.11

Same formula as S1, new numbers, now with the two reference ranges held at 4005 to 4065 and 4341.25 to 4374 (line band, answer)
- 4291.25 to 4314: 7.8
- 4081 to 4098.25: -2.5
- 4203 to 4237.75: 3.0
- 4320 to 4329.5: 1.3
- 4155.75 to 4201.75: 1.6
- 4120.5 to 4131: -1.1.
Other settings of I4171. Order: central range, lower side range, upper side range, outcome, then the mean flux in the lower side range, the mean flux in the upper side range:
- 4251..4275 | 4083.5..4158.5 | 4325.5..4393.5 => 0.17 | 19.6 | 20.5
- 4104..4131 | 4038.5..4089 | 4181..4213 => -0.15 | 17.6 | 18.4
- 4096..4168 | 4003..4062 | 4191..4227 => -0.08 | 18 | 18.2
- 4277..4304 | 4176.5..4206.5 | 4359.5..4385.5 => 0.19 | 18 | 20.8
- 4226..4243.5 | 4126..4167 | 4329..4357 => 0.13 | 19.3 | 20.5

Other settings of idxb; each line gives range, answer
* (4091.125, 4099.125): 20.8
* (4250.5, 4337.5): 17.4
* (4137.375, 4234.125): 18.5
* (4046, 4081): 17.1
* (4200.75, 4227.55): 18.2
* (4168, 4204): 17.9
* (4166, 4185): 18.8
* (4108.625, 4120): 20.4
